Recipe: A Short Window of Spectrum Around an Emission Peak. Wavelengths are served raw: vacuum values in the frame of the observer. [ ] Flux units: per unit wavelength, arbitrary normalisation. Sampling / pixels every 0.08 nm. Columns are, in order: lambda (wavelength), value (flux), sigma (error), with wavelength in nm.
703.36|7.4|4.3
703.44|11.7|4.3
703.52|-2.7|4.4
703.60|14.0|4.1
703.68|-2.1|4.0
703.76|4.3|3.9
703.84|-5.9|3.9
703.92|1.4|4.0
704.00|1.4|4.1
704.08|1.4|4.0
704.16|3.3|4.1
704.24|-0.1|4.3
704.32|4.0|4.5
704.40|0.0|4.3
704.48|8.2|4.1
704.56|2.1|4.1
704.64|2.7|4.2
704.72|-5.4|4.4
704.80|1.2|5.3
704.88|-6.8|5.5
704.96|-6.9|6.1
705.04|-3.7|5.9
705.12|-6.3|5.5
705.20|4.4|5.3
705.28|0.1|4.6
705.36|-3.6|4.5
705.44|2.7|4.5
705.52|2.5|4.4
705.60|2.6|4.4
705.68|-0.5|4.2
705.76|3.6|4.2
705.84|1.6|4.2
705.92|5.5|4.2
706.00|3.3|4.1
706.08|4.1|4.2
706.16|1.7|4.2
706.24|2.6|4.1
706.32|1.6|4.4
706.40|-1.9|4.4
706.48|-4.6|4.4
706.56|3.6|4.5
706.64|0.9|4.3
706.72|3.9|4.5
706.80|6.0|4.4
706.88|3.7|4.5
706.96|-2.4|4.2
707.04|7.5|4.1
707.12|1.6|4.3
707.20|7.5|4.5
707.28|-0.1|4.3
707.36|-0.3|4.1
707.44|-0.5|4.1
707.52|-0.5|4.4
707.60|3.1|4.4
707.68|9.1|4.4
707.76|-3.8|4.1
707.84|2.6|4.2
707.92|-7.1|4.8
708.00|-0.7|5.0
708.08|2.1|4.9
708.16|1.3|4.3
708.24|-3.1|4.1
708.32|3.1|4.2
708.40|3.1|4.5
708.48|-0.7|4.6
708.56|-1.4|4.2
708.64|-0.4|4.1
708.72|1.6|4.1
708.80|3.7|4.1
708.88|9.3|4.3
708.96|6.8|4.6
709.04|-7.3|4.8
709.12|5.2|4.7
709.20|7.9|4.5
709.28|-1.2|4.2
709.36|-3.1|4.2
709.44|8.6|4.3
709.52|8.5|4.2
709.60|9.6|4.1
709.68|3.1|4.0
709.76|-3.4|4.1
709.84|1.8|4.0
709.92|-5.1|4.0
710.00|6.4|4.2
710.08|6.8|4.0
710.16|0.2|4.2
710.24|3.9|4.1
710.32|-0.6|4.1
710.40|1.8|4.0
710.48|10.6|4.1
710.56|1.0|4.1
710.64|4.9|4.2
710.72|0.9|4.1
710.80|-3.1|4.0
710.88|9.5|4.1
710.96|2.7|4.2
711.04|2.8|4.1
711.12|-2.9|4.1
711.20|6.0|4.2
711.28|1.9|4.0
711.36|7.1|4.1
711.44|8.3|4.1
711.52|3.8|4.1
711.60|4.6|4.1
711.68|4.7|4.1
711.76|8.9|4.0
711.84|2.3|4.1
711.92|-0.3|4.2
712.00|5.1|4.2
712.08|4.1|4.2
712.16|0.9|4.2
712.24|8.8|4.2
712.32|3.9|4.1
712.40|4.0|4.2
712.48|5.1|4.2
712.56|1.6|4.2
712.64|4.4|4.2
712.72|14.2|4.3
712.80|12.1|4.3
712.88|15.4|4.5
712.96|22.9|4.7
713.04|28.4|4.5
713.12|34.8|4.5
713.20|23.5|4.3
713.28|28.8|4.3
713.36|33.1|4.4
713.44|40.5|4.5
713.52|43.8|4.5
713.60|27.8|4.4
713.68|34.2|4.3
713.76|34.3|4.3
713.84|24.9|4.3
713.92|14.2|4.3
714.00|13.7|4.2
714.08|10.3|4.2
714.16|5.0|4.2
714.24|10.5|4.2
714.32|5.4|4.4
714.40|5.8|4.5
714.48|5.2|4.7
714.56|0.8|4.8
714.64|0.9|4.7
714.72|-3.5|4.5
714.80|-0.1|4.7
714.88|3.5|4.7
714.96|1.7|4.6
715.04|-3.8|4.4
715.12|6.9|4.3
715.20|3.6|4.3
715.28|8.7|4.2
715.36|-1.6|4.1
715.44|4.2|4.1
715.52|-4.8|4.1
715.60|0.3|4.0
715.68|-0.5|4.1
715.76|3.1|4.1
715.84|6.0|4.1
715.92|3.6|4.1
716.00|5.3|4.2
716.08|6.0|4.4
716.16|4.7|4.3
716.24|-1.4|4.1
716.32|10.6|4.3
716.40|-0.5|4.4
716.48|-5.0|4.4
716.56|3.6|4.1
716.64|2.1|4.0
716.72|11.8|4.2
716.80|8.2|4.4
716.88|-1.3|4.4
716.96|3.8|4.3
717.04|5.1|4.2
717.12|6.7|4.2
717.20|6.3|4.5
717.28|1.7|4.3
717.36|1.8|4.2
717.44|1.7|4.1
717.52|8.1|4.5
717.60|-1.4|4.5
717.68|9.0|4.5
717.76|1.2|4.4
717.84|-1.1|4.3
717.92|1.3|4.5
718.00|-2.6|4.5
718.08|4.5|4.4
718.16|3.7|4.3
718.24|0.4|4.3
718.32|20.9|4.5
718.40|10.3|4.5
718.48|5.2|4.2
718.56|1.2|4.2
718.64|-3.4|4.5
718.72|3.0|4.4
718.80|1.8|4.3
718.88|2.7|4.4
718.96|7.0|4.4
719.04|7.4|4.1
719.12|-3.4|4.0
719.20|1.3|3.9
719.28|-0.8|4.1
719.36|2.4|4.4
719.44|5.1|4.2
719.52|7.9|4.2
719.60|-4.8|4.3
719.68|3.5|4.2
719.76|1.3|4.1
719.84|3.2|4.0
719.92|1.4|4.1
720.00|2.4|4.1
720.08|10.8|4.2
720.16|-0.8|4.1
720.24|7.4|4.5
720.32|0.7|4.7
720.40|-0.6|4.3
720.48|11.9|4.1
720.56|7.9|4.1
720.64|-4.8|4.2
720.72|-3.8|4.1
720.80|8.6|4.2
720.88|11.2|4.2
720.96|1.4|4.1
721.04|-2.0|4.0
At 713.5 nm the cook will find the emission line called [O II] 3727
